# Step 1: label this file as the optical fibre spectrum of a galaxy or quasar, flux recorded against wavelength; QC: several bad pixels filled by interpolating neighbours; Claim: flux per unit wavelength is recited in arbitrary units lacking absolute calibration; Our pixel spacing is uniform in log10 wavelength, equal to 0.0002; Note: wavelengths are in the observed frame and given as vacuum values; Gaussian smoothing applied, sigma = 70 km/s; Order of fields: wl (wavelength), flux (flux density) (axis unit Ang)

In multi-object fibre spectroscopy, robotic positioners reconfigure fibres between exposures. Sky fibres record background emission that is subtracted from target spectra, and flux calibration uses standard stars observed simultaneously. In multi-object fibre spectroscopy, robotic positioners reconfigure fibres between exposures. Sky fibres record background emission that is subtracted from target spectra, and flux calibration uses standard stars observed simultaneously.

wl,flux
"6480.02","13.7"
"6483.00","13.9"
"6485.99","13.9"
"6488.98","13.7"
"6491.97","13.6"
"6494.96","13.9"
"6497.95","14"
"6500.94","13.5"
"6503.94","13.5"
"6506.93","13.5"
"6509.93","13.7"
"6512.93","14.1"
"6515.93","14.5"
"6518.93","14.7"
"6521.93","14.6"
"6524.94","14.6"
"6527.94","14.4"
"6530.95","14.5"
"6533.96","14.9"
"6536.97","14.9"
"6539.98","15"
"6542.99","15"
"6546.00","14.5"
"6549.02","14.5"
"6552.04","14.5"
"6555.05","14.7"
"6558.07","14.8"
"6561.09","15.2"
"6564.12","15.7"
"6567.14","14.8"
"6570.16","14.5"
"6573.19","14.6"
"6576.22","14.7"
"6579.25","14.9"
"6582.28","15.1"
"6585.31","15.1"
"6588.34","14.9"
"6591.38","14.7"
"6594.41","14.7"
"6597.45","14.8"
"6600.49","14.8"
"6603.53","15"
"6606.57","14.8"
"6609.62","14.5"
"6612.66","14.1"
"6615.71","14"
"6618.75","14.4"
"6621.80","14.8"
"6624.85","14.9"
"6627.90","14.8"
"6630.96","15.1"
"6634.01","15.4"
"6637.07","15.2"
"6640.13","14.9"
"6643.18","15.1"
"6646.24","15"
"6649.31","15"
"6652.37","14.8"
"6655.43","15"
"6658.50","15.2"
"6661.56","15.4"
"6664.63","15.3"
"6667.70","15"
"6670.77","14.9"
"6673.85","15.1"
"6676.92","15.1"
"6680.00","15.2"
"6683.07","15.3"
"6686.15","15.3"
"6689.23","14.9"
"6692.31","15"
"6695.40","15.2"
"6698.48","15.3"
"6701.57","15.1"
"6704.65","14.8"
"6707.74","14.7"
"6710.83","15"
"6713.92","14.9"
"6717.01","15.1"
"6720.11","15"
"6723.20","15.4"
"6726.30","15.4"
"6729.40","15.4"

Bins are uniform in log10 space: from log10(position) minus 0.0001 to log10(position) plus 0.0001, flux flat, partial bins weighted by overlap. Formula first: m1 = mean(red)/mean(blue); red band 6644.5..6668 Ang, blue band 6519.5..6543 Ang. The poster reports 1.03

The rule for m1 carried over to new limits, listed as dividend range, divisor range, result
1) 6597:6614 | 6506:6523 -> 1.03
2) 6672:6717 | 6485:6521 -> 1.08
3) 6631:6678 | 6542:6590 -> 1.02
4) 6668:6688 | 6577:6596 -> 1.02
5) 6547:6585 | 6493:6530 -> 1.05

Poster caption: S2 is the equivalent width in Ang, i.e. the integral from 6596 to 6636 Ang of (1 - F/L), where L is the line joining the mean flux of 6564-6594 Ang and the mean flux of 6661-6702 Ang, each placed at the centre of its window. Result 0.6 Ang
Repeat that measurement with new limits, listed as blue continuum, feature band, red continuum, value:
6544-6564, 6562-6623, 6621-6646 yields 0.6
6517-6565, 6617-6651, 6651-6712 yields 0.0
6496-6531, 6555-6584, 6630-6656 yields -0.8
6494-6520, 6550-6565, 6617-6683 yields -0.6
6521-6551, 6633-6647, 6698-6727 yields -0.2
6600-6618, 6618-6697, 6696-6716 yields -1.6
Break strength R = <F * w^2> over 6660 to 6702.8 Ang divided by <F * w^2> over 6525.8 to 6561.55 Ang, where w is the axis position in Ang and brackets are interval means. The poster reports 1.1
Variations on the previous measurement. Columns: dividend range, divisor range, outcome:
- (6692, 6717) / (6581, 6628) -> 1.05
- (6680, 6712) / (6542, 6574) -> 1.06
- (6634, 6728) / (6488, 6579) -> 1.09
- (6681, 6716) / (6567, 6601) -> 1.05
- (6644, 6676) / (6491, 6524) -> 1.13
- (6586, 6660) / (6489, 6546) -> 1.07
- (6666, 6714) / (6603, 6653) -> 1.04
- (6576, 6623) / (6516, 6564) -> 1.02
